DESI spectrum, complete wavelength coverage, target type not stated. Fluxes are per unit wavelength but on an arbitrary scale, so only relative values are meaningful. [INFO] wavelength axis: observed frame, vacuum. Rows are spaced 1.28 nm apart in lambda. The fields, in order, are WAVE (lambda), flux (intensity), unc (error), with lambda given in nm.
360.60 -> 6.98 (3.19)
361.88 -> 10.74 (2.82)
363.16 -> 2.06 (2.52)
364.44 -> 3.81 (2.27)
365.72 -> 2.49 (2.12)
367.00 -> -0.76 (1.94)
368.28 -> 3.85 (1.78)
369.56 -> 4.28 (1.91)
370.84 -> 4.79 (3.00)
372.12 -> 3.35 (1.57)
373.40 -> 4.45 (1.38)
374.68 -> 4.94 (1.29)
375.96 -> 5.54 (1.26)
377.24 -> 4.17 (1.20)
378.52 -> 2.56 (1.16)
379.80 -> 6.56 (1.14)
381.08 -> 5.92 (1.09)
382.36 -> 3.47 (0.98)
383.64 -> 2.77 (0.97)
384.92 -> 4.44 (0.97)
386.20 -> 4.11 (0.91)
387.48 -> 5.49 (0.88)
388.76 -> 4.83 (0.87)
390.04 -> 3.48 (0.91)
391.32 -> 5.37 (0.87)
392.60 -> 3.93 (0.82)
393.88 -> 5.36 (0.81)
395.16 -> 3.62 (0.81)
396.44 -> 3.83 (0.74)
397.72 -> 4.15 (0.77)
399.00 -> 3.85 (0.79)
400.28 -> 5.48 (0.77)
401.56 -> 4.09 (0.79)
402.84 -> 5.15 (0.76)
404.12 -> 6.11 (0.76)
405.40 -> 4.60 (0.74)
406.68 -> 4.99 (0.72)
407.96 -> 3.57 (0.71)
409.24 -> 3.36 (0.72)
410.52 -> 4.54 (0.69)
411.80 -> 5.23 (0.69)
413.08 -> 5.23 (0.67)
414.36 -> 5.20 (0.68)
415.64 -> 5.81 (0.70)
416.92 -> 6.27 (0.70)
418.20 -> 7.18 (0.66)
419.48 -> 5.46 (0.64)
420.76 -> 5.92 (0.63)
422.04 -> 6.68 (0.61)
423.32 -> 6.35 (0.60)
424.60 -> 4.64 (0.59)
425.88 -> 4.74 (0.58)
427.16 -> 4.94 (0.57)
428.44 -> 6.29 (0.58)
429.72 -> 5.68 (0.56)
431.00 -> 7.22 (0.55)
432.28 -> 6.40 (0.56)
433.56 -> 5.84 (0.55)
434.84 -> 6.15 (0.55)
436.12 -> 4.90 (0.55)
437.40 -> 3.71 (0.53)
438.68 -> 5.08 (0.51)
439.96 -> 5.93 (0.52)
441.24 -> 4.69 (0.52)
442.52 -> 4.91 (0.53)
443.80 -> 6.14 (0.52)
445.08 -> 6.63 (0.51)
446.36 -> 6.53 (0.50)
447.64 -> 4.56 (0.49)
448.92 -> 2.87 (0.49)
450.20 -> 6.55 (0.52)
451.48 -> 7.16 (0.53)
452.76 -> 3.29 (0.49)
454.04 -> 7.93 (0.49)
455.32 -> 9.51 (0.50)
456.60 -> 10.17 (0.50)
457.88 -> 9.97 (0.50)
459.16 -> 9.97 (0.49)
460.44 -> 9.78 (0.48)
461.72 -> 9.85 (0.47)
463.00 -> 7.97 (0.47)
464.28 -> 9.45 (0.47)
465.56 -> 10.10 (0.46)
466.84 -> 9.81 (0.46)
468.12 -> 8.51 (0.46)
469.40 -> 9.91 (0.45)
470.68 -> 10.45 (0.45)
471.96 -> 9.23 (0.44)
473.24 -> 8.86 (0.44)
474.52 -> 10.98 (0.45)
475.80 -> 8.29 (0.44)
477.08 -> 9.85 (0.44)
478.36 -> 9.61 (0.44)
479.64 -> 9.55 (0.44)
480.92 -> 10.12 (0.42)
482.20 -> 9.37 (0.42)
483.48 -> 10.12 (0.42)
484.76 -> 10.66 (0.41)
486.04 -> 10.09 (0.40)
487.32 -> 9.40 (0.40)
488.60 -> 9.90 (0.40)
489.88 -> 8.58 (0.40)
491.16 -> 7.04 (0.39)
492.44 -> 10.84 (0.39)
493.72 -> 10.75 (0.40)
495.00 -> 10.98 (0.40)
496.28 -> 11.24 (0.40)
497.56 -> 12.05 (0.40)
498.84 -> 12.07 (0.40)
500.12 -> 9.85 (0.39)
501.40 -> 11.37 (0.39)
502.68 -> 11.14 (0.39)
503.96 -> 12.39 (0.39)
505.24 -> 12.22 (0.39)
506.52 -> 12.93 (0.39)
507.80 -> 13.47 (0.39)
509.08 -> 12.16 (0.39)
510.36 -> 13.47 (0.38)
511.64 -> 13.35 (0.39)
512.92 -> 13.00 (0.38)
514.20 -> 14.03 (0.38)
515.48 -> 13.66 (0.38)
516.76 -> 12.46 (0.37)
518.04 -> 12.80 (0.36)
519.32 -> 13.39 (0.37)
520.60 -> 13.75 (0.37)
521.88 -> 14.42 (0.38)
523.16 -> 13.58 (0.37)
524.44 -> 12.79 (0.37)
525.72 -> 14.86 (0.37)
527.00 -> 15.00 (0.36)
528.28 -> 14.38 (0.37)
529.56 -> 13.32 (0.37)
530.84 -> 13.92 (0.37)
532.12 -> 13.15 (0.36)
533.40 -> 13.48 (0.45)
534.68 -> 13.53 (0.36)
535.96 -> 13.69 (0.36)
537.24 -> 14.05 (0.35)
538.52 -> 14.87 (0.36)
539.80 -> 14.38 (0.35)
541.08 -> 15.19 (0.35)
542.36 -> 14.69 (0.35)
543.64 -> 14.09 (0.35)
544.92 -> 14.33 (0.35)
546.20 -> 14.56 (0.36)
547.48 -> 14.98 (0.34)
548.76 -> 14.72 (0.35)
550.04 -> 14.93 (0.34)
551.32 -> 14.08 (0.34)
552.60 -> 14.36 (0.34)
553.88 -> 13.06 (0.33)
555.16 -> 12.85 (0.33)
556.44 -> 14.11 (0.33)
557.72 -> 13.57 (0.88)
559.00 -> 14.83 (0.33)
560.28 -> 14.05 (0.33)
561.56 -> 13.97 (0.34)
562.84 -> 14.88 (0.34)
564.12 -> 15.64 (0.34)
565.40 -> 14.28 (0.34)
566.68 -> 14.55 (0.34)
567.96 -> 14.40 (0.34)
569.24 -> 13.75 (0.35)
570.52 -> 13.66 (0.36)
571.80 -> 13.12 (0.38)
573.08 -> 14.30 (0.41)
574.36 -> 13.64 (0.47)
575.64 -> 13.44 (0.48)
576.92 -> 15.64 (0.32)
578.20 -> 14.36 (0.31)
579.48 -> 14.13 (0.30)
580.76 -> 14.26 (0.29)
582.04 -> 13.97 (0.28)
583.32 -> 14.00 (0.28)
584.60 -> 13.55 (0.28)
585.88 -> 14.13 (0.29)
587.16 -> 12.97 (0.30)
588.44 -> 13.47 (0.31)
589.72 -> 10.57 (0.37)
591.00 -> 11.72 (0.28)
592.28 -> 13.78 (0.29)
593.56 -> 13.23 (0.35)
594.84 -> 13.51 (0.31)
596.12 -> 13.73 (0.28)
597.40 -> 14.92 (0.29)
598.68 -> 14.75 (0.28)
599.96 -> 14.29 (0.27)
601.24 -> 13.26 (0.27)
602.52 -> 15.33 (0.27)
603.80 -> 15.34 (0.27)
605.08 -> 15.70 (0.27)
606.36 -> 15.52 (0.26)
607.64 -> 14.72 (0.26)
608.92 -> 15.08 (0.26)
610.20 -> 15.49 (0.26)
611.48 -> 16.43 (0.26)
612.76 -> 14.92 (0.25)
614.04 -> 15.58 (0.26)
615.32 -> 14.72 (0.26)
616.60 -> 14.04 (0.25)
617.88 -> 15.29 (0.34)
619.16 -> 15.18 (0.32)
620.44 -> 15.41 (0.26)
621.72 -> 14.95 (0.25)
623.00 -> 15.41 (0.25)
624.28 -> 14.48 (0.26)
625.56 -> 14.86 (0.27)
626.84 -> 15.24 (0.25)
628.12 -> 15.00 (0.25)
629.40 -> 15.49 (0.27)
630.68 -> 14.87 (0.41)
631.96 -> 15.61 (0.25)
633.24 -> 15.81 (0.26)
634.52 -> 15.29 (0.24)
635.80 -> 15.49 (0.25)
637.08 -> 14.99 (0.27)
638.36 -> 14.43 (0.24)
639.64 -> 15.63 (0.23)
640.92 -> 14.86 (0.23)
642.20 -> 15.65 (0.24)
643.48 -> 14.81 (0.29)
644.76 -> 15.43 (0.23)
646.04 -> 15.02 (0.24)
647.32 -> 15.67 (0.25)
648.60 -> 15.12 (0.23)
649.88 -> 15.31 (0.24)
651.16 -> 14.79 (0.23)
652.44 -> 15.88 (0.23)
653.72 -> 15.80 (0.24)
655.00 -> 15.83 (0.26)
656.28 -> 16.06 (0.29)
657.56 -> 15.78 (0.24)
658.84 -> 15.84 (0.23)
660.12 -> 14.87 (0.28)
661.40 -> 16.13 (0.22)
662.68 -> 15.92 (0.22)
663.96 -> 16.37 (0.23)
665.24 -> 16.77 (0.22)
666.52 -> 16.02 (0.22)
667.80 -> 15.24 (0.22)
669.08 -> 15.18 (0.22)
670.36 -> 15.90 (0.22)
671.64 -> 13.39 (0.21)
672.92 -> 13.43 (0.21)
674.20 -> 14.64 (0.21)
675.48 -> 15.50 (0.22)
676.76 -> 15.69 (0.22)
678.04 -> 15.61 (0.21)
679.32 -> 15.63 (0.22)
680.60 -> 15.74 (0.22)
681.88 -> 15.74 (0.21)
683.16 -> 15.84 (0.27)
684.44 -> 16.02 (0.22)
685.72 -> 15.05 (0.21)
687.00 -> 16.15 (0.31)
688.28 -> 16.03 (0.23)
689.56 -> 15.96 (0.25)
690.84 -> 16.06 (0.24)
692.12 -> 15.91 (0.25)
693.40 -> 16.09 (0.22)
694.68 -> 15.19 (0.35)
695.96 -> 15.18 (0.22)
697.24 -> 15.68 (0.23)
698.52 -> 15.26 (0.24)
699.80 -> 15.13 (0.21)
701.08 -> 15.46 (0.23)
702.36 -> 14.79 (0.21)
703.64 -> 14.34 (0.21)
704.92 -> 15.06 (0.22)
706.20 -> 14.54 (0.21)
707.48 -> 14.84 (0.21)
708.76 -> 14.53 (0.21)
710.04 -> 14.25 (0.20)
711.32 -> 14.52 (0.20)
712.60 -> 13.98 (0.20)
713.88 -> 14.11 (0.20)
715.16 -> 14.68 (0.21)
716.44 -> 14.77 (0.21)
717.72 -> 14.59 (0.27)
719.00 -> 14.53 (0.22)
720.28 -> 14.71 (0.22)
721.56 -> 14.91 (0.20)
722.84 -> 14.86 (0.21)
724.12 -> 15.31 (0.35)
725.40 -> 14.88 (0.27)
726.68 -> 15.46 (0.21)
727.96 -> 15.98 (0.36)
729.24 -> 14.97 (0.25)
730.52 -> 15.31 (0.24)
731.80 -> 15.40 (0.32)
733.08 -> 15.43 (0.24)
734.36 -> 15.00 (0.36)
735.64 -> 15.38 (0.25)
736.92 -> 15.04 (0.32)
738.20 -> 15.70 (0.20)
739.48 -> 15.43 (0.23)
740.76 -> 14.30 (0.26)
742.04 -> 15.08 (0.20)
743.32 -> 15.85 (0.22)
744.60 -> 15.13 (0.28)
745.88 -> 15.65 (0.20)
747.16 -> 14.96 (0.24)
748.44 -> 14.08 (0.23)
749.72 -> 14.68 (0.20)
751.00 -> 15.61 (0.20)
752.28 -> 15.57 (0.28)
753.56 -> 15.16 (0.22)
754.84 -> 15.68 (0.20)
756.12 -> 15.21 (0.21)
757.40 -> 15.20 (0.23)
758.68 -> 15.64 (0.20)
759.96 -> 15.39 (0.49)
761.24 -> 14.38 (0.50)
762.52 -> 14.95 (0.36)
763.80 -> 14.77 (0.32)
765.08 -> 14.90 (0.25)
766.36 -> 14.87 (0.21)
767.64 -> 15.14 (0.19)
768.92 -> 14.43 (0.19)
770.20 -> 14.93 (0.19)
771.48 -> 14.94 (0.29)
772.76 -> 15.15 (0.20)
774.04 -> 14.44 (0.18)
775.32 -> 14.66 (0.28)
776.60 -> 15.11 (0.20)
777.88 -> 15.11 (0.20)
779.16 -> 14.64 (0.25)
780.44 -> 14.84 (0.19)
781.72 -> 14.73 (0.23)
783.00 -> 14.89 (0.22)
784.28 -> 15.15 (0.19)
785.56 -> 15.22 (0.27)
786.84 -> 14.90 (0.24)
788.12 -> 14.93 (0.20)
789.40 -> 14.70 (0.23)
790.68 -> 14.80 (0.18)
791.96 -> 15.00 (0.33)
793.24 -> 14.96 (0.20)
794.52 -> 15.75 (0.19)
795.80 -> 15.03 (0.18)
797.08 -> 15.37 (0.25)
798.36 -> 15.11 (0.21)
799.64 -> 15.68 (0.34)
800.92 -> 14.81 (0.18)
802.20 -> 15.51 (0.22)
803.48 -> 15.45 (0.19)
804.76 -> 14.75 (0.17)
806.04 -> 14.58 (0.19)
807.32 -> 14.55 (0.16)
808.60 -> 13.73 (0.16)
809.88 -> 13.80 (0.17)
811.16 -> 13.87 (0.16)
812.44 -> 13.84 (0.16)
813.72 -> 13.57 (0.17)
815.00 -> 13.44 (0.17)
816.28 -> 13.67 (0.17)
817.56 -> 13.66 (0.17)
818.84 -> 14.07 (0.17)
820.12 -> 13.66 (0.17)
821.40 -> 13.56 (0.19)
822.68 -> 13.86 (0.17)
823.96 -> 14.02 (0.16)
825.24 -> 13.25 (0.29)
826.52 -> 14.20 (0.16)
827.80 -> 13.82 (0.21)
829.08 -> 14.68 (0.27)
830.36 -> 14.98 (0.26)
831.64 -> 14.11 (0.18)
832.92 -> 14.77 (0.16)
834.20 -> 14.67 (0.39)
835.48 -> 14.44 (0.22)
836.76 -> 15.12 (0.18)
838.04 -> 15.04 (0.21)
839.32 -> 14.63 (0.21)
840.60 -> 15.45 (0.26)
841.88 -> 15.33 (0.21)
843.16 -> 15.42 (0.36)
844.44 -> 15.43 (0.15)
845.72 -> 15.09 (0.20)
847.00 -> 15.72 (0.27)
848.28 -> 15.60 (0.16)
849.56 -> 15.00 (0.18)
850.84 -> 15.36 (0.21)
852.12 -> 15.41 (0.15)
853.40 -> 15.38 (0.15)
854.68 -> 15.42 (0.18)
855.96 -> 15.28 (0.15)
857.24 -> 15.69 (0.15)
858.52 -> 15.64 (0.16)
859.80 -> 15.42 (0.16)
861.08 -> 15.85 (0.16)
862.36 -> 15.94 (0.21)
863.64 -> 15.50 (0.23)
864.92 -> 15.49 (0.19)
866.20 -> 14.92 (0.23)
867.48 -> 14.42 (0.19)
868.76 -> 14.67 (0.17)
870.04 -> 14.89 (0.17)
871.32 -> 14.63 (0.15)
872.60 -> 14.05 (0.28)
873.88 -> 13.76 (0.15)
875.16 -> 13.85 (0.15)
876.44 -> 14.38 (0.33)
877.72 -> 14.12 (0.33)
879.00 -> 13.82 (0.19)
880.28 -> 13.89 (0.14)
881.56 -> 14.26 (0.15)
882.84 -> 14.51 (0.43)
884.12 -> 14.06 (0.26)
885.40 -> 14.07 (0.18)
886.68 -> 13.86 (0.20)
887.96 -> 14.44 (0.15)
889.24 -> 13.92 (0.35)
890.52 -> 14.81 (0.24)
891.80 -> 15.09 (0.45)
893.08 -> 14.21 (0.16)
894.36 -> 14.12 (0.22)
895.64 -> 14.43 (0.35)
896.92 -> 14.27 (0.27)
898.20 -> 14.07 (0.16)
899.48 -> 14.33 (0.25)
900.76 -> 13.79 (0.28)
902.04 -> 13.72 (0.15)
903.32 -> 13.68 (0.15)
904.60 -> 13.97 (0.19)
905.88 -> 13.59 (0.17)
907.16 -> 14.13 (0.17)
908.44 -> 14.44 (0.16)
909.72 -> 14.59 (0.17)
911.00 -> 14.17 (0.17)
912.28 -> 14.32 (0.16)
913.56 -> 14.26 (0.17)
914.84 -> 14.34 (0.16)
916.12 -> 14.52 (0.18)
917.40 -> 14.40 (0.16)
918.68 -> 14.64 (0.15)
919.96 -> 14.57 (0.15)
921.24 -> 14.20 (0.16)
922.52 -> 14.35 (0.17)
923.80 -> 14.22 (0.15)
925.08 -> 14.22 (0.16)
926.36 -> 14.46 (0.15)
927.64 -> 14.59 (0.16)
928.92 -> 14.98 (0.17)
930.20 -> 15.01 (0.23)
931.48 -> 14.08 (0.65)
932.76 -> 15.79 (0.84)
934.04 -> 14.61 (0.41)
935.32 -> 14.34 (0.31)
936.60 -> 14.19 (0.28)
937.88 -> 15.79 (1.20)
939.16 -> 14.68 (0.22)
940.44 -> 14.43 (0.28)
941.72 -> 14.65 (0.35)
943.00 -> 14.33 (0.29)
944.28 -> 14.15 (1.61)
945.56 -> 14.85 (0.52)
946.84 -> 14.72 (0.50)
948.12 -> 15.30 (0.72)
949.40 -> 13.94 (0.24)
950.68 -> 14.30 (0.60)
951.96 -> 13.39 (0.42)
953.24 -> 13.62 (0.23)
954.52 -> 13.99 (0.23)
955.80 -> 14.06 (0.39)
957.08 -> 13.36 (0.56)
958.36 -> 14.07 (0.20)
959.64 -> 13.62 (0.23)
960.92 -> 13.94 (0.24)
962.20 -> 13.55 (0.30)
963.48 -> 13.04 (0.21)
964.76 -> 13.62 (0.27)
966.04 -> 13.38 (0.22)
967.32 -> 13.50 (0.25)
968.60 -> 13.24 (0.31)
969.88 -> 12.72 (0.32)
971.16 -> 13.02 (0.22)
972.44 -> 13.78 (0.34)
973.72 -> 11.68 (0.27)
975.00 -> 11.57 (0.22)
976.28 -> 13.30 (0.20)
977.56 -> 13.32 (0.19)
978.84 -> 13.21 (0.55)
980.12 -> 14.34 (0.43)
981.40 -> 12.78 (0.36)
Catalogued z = 0.140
